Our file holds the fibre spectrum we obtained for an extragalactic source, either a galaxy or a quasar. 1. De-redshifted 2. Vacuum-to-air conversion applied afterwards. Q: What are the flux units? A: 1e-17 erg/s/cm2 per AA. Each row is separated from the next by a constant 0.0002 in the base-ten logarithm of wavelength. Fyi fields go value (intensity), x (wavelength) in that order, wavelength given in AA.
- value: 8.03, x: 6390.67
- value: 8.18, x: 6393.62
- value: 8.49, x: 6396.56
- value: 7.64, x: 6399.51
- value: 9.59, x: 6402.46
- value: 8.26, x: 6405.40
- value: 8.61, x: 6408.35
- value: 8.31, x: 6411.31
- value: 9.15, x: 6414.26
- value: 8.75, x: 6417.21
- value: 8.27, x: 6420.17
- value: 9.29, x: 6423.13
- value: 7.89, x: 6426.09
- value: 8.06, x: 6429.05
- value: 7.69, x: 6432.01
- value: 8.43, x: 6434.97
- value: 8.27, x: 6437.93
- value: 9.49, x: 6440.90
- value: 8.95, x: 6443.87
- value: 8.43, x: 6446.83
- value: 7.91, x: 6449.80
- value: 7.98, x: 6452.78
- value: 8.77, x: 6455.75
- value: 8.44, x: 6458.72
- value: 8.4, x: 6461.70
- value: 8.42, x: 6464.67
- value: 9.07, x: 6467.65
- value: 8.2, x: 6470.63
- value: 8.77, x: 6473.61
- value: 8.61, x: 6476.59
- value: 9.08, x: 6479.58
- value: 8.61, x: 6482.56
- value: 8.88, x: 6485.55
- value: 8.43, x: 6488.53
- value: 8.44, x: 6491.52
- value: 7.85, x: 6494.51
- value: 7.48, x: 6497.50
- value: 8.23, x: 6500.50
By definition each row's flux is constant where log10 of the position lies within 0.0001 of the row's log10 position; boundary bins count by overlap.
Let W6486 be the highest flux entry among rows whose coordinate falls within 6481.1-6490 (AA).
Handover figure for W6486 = 8.88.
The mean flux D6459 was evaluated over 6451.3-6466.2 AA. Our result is 8.41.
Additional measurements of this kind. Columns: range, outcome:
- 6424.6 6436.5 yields 8.02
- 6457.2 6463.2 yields 8.43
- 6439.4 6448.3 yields 8.96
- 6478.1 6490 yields 8.76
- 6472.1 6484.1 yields 8.76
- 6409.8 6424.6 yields 8.75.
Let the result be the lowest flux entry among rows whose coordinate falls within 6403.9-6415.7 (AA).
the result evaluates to 8.26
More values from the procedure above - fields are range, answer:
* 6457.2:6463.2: 8.4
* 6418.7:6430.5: 7.89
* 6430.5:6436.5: 7.69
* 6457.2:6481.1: 8.2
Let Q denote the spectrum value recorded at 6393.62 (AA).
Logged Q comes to 8.18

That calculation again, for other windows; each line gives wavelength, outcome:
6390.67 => 8.03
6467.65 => 9.07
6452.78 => 7.98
